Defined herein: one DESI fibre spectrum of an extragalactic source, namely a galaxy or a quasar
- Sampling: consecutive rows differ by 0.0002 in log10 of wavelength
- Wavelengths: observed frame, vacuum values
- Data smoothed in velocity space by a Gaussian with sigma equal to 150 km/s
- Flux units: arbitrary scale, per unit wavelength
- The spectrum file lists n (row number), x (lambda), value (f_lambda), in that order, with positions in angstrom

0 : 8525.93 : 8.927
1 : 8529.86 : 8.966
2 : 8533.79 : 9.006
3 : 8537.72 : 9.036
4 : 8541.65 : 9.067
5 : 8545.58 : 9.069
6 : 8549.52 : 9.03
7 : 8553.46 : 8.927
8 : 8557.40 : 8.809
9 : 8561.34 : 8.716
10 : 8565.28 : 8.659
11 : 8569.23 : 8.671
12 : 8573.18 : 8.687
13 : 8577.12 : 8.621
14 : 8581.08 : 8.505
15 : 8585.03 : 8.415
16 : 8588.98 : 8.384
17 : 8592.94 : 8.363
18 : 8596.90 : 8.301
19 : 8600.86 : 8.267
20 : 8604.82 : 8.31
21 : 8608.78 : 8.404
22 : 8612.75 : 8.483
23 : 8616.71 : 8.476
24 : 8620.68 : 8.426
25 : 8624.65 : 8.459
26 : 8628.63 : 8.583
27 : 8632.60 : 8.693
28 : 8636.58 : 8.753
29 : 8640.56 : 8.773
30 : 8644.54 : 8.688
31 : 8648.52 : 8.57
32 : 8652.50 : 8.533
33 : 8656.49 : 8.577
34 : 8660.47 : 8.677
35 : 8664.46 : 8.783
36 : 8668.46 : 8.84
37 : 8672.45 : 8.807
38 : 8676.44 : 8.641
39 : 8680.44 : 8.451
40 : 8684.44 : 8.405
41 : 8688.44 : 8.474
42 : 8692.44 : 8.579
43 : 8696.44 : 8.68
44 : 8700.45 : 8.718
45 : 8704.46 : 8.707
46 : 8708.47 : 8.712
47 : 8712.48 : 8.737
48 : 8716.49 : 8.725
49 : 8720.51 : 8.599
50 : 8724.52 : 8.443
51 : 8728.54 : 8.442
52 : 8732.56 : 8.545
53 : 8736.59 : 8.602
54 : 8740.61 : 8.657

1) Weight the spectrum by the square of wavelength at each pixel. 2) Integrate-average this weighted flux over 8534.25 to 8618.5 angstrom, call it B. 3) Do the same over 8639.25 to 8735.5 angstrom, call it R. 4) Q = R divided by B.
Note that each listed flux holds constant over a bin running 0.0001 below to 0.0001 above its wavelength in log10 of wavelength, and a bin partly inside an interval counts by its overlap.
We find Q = 1.03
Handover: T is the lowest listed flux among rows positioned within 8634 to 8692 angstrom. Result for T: 8.405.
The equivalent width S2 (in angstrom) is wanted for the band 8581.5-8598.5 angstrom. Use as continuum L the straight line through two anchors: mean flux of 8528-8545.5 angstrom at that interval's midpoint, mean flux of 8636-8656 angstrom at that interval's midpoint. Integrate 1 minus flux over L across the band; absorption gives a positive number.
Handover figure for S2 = 0.89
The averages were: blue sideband 9.03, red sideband 8.65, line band 8.38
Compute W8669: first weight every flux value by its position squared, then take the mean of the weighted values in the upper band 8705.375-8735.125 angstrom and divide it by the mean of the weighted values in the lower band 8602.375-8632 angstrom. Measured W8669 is 1.0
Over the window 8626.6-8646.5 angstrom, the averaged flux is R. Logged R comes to 8.69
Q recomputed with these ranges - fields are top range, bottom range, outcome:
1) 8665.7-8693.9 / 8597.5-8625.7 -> 1.04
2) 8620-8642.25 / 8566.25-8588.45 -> 1.02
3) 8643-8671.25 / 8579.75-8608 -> 1.05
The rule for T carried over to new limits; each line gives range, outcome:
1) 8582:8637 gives 8.267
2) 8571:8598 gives 8.301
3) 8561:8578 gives 8.621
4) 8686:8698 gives 8.474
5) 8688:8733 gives 8.442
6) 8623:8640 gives 8.459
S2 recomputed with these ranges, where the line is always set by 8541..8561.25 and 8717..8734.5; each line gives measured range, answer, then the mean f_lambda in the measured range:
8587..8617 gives 1.56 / 8.37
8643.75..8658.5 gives 0.21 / 8.59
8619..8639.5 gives 0.39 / 8.59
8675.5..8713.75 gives -0.03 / 8.61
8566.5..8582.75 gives 0.49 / 8.62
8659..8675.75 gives -0.20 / 8.77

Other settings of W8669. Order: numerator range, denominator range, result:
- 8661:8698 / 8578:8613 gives 1.05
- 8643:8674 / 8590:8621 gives 1.05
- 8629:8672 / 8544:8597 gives 1.02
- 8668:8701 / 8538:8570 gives 1.00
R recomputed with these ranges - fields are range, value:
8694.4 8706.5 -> 8.7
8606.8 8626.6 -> 8.45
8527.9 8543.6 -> 9.02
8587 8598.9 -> 8.35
